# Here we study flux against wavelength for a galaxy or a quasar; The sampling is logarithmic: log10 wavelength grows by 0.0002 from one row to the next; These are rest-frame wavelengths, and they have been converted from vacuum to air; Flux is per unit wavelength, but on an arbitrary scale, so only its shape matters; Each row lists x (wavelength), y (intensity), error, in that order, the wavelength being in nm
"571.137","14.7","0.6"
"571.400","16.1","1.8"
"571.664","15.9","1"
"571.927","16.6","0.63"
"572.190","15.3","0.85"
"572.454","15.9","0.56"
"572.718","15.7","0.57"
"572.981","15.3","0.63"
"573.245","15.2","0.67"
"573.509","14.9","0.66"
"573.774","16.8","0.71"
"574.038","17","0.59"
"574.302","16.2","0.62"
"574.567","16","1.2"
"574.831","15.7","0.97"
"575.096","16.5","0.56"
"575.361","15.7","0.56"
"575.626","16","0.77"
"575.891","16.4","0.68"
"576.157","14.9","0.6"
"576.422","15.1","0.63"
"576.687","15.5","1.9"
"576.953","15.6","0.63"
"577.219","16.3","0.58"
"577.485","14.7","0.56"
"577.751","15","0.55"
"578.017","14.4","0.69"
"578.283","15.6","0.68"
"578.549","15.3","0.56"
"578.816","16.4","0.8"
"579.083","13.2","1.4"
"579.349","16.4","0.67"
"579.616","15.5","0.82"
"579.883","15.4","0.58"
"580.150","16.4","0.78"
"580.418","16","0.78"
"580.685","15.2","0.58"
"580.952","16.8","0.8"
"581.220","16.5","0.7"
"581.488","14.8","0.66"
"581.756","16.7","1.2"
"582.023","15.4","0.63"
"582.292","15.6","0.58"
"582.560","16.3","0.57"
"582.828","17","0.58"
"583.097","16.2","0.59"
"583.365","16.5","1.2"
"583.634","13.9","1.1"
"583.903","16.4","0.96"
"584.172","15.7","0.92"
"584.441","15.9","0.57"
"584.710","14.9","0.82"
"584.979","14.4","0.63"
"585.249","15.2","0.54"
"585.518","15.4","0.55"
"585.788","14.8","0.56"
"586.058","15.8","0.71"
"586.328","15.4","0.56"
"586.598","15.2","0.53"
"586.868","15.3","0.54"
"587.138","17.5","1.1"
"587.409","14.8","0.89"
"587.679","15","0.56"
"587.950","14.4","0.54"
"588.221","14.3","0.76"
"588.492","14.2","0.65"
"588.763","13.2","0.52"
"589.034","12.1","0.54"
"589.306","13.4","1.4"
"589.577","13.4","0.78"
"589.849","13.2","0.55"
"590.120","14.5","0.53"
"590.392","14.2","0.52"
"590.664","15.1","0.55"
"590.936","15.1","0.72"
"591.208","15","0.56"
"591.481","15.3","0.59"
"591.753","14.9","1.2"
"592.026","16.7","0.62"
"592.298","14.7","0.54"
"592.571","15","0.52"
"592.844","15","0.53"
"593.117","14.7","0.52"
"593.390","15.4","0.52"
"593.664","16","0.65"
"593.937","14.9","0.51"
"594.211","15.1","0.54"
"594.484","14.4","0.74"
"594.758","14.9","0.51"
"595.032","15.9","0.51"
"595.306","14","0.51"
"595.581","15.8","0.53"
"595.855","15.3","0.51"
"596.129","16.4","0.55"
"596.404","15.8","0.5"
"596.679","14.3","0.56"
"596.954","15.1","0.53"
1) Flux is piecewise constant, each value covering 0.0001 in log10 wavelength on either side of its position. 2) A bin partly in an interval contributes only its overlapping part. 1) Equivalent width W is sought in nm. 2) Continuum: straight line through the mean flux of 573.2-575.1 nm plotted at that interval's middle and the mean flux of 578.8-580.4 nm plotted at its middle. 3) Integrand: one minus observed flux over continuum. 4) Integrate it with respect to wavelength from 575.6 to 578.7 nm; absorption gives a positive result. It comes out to 0.07 nm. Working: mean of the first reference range 16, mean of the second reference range 15.5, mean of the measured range 15.4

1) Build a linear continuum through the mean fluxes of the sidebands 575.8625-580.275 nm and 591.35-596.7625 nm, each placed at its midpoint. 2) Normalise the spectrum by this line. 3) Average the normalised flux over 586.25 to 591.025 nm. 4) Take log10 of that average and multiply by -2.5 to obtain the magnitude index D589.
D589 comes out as 0.06 mag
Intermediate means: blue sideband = 15.4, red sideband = 15.2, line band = 14.4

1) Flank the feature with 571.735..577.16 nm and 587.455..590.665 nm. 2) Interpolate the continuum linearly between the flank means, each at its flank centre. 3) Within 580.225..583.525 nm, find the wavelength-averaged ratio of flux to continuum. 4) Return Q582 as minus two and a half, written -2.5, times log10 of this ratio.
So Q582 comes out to -0.09 mag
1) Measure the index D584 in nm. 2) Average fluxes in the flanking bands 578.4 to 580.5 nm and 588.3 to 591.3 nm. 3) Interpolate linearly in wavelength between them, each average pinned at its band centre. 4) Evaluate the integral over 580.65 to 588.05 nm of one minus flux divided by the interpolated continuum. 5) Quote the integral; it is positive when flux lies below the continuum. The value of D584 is -0.41 nm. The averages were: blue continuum 15.6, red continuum 13.9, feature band 15.6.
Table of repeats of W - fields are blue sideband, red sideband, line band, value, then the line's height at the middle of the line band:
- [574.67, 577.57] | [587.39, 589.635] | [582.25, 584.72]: -0.221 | 14.6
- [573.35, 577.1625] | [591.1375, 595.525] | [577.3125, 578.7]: 0.063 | 15.8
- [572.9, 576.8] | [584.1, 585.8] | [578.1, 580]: 0.023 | 15.6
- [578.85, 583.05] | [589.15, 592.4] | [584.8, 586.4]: 0.011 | 15.3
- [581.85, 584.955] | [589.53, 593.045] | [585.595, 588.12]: 0.001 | 15.3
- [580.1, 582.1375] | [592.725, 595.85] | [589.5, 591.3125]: 0.116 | 15.4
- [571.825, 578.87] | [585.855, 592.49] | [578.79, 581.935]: -0.086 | 15.3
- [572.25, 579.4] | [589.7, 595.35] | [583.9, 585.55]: -0.008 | 15.3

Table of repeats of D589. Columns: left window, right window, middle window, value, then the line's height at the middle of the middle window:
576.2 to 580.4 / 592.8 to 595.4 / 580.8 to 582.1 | -0.05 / 15.3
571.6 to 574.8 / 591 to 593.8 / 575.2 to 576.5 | 0.01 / 15.8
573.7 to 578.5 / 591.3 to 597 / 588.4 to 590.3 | 0.15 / 15.4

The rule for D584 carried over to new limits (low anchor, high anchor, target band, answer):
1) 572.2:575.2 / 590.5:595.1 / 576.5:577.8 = 0.03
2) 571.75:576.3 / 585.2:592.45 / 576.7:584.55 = -0.16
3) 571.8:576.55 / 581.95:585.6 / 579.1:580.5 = 0.00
